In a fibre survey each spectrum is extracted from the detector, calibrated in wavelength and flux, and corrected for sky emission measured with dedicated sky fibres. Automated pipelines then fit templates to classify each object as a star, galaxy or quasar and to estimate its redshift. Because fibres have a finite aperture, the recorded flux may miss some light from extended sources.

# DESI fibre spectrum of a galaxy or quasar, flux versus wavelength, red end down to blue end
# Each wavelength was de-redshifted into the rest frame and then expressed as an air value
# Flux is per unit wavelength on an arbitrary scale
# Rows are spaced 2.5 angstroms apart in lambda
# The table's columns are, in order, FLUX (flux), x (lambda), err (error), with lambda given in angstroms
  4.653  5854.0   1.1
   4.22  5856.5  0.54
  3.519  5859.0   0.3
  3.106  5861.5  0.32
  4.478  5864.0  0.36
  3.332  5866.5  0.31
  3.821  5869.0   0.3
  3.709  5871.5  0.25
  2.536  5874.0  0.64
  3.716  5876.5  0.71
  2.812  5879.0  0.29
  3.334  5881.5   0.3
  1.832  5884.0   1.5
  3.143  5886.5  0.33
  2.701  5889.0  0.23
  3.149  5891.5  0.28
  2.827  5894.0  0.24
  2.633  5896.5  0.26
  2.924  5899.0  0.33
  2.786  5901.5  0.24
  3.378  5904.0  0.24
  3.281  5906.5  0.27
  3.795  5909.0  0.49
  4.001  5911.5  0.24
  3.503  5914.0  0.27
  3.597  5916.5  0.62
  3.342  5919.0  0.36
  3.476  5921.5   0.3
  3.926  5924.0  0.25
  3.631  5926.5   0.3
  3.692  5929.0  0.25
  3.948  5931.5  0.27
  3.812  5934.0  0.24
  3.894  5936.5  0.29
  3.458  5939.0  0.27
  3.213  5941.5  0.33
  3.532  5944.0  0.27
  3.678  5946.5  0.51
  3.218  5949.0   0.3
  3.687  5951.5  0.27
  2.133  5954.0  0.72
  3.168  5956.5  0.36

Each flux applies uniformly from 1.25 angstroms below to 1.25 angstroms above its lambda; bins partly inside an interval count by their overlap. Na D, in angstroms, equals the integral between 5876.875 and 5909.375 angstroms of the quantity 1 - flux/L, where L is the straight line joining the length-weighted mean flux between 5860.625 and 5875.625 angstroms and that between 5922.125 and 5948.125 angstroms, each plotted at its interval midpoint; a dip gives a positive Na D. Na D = 5.5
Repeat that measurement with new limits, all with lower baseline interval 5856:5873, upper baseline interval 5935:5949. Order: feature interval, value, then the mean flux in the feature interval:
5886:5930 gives 3.4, 3.32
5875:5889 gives 2.8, 2.94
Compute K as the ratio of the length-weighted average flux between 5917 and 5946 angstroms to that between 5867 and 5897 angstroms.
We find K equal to 1.20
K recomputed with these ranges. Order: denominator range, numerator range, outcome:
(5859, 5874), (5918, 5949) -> 1.01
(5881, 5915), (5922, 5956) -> 1.14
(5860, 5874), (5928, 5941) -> 1.04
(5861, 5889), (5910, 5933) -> 1.14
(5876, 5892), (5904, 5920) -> 1.23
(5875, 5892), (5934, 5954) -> 1.18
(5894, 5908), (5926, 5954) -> 1.18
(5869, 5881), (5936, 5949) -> 1.07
